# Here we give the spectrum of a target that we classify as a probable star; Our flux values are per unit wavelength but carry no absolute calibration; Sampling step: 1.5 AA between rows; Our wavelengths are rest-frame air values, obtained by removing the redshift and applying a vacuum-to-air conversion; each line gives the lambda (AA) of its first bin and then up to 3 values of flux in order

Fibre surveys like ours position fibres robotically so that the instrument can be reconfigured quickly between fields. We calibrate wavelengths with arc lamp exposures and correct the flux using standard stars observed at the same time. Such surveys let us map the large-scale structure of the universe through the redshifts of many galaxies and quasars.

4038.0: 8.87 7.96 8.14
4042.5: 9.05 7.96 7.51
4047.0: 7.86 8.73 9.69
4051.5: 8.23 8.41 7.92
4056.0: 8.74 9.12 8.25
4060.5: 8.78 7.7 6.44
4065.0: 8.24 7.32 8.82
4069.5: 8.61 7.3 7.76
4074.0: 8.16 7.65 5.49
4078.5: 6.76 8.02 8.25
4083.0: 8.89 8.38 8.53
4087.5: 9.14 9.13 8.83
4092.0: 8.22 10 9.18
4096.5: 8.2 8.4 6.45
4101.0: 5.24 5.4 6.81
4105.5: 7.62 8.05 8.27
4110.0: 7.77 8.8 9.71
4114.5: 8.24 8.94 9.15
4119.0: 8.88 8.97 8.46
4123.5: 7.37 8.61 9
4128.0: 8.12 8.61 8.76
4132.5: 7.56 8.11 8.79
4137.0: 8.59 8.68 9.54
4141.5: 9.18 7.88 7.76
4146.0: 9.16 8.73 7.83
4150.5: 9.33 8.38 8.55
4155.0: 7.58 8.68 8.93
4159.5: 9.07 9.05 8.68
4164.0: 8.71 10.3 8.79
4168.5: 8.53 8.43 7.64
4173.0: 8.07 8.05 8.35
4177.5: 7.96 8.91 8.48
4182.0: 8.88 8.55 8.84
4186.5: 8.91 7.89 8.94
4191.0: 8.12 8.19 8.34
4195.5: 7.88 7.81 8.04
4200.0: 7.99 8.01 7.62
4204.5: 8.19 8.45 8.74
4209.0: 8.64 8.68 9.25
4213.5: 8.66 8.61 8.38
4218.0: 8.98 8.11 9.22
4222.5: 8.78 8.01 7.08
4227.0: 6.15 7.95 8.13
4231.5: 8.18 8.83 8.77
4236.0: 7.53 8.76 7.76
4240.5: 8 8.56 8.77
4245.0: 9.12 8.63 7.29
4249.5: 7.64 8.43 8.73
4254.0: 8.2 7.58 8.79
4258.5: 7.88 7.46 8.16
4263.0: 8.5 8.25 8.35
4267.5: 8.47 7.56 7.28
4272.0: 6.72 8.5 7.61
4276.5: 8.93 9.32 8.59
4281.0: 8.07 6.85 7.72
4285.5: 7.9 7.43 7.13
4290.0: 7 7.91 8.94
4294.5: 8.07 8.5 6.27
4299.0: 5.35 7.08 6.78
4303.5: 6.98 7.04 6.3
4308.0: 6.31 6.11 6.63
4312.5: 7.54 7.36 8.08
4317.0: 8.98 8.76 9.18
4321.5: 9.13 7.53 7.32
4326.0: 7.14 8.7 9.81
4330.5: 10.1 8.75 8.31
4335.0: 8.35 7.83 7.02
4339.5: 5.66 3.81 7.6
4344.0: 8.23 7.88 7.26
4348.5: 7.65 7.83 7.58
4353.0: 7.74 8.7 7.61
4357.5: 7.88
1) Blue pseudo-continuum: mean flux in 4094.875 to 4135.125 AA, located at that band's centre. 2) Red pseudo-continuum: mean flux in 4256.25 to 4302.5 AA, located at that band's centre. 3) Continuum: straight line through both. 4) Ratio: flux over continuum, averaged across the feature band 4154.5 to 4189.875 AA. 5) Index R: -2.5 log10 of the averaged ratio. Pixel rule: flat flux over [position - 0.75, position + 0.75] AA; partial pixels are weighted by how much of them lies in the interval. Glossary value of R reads -0.08 mag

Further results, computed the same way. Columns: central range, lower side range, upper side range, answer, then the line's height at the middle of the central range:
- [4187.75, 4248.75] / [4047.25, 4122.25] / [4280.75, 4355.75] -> -0.058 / 7.84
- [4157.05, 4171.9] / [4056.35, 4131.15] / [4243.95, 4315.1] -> -0.113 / 7.97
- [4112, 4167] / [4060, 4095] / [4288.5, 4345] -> -0.089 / 7.98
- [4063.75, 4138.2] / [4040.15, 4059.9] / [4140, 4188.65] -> 0.046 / 8.5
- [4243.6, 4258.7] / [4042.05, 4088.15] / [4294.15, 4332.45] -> -0.065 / 7.78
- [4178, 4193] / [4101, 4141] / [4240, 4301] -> -0.056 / 8.14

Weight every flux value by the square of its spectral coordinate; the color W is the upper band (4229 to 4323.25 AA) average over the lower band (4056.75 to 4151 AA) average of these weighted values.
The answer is 1.04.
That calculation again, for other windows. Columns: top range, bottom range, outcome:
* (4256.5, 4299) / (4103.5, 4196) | 0.98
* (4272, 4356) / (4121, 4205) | 0.98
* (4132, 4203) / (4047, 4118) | 1.09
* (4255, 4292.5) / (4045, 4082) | 1.10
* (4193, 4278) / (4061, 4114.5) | 1.11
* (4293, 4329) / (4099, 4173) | 0.98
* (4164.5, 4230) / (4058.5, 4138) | 1.08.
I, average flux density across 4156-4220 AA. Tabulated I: 8.5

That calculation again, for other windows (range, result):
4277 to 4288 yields 7.99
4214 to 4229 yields 8.14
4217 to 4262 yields 8.18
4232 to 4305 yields 7.93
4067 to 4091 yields 8.09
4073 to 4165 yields 8.32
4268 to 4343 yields 7.64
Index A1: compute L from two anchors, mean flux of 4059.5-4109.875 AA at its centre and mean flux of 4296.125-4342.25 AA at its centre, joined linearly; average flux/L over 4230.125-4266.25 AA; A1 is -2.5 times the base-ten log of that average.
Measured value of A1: -0.09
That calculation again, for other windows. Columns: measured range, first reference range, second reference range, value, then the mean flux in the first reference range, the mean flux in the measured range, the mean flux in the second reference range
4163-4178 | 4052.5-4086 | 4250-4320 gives -0.09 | 7.96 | 8.49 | 7.72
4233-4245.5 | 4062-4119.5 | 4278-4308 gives -0.12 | 8.02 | 8.42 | 7.39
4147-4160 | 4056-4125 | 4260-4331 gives -0.07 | 8.1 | 8.55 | 7.78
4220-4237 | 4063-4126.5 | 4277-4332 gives -0.03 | 8.08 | 8.07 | 7.74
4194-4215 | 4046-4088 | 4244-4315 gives -0.06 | 8.1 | 8.32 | 7.69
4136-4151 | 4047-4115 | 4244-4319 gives -0.09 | 8.08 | 8.66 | 7.74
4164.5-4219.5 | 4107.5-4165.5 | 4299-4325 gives -0.03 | 8.61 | 8.44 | 7.42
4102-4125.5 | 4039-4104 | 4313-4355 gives -0.02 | 8.05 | 8.22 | 7.93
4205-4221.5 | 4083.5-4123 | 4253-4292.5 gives -0.08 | 8.26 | 8.69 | 7.94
